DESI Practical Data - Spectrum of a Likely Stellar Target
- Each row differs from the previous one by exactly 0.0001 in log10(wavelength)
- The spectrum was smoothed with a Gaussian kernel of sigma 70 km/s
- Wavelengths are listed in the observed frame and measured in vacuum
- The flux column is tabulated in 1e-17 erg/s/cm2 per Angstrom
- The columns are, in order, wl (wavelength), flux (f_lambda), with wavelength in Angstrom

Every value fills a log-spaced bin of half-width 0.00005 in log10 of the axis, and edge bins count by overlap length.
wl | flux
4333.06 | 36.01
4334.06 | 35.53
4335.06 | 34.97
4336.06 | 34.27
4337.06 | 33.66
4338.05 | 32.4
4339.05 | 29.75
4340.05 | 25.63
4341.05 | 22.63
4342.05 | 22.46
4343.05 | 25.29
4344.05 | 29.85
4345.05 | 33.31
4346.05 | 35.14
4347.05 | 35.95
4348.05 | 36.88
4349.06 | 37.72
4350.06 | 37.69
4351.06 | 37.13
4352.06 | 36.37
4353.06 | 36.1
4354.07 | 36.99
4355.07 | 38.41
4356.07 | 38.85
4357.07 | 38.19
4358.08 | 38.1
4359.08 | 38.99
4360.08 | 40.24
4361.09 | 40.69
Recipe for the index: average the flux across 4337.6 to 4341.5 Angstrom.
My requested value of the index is 27.6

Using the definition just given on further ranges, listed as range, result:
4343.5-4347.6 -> 33.5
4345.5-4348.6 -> 35.9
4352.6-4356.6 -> 37.6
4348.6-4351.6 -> 37.6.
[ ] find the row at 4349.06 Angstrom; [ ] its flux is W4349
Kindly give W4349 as 37.72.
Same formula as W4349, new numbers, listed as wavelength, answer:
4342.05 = 22.46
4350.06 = 37.69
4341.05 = 22.63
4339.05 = 29.75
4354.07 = 36.99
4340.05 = 25.63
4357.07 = 38.19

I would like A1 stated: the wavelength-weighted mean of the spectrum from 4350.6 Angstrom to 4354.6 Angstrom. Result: 36.7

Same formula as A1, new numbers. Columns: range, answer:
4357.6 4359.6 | 38.7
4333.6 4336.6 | 34.8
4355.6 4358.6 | 38.4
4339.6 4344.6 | 25.2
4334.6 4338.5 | 33.9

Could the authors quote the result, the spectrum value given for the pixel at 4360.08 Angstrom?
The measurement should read 40.24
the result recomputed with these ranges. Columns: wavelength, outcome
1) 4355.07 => 38.41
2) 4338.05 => 32.4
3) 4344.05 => 29.85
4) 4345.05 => 33.31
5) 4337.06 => 33.66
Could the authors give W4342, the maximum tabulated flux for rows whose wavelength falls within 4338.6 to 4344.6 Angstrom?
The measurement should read 29.85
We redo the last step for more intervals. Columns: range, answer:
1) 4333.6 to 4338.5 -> 35.53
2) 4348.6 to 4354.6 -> 37.72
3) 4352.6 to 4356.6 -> 38.85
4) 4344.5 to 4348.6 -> 36.88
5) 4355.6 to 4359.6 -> 38.99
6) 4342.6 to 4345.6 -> 33.31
